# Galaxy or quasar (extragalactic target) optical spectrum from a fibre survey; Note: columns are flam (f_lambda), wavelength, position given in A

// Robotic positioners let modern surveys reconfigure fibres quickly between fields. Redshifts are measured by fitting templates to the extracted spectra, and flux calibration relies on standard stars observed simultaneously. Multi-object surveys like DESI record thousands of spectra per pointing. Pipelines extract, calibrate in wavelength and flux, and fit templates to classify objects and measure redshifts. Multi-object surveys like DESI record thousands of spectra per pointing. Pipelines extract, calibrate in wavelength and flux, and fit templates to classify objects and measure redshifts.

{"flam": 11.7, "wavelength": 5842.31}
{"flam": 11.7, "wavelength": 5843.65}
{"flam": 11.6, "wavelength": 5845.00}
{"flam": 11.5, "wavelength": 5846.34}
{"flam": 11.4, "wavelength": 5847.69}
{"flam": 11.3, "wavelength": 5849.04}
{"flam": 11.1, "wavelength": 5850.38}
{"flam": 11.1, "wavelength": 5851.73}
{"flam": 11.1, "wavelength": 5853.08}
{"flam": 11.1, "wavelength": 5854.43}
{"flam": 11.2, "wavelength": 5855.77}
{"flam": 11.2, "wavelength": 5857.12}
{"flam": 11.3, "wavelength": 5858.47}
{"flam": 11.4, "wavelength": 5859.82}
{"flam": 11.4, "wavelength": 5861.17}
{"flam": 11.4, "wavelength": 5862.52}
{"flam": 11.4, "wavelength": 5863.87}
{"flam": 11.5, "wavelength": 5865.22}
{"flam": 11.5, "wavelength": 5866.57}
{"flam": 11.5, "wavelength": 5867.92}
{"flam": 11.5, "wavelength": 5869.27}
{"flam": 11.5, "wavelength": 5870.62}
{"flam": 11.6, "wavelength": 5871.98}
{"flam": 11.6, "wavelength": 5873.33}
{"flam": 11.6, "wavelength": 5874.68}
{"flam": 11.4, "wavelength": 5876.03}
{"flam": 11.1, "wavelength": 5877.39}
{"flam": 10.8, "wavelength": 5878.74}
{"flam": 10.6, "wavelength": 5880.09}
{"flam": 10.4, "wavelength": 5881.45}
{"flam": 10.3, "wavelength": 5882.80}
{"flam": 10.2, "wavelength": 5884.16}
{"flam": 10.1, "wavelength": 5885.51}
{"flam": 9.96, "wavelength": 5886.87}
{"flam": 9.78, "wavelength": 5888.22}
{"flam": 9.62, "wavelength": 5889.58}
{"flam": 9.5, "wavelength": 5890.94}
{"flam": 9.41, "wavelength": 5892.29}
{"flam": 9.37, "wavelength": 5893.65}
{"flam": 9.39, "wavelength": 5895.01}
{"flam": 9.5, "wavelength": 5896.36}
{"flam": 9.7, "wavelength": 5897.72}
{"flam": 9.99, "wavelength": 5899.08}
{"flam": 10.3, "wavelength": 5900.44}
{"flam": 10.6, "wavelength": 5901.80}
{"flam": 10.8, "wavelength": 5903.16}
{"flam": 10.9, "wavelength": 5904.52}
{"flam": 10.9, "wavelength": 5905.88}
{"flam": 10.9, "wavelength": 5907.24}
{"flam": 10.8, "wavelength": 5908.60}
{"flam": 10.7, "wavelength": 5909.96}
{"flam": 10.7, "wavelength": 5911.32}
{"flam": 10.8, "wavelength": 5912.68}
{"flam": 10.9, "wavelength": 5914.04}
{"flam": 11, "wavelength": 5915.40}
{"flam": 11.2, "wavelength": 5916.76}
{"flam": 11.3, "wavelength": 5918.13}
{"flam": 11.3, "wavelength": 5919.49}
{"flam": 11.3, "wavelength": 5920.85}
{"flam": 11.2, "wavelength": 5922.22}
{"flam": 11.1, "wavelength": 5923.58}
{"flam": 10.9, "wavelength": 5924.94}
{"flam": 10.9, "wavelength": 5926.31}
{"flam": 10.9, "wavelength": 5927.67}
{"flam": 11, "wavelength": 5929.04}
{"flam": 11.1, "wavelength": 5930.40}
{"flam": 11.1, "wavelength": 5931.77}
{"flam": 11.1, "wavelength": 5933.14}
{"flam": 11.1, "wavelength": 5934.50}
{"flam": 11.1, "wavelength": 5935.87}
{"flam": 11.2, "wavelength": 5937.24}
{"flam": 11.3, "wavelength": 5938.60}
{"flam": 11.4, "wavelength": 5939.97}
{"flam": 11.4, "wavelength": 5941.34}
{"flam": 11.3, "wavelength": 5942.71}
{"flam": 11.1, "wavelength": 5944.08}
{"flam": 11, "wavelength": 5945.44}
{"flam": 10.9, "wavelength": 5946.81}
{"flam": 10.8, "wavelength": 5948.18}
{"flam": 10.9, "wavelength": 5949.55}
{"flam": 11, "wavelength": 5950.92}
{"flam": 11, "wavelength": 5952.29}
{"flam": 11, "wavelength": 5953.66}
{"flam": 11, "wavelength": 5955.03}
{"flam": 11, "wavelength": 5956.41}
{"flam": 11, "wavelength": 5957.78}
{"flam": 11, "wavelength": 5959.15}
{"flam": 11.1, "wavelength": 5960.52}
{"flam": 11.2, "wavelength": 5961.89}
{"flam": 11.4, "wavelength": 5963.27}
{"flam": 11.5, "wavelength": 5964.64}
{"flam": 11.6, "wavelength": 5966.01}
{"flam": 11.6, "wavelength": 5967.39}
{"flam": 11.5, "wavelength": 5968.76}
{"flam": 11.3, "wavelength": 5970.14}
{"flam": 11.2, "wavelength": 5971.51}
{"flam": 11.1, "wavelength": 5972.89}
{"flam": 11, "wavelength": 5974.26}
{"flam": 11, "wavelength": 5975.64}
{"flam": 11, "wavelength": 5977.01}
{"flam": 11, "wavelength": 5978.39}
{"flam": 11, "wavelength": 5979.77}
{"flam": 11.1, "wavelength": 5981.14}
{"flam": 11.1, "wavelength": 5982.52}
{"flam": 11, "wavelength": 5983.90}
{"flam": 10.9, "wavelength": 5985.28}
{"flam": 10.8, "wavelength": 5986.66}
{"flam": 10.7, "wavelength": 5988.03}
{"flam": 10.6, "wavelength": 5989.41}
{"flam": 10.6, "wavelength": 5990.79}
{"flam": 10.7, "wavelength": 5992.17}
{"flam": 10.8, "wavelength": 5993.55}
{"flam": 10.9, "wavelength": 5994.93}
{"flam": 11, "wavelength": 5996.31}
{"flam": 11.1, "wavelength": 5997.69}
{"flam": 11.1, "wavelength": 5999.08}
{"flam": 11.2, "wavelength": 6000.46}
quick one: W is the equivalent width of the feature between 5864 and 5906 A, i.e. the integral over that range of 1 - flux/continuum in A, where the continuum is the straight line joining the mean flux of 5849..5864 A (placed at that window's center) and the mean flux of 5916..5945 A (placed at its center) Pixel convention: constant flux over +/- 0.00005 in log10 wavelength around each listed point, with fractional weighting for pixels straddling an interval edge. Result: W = 2.5 A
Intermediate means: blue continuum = 11.2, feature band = 10.6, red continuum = 11.2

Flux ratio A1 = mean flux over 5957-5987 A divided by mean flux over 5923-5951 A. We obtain 1.01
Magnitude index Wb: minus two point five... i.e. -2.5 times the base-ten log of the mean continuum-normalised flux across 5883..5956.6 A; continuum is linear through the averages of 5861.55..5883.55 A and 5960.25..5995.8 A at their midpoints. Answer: 0.04 mag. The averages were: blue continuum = 11.2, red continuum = 11.1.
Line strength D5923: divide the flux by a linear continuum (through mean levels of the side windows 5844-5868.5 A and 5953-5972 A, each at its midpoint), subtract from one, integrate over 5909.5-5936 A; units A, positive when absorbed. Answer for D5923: 0.6 A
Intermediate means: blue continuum 11.3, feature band 11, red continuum 11.2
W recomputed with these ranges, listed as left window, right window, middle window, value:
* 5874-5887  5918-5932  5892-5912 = 1.10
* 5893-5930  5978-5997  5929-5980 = -1.66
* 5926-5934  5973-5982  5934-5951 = -0.14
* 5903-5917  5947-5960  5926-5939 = -0.19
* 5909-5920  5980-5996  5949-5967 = -0.39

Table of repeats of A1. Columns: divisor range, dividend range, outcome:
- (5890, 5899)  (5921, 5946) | 1.17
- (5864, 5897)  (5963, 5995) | 1.04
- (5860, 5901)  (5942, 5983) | 1.05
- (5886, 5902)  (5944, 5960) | 1.13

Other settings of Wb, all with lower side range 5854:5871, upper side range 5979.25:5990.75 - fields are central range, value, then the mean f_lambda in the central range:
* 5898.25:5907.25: 0.06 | 10.6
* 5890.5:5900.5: 0.17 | 9.61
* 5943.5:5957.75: 0.01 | 11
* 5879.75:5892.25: 0.13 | 10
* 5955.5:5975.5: -0.03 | 11.2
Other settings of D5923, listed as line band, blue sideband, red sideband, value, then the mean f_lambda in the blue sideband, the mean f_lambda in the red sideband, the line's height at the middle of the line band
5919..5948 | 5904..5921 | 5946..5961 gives -0.4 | 11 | 11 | 11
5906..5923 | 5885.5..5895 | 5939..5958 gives -1.3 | 9.62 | 11.1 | 10.2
